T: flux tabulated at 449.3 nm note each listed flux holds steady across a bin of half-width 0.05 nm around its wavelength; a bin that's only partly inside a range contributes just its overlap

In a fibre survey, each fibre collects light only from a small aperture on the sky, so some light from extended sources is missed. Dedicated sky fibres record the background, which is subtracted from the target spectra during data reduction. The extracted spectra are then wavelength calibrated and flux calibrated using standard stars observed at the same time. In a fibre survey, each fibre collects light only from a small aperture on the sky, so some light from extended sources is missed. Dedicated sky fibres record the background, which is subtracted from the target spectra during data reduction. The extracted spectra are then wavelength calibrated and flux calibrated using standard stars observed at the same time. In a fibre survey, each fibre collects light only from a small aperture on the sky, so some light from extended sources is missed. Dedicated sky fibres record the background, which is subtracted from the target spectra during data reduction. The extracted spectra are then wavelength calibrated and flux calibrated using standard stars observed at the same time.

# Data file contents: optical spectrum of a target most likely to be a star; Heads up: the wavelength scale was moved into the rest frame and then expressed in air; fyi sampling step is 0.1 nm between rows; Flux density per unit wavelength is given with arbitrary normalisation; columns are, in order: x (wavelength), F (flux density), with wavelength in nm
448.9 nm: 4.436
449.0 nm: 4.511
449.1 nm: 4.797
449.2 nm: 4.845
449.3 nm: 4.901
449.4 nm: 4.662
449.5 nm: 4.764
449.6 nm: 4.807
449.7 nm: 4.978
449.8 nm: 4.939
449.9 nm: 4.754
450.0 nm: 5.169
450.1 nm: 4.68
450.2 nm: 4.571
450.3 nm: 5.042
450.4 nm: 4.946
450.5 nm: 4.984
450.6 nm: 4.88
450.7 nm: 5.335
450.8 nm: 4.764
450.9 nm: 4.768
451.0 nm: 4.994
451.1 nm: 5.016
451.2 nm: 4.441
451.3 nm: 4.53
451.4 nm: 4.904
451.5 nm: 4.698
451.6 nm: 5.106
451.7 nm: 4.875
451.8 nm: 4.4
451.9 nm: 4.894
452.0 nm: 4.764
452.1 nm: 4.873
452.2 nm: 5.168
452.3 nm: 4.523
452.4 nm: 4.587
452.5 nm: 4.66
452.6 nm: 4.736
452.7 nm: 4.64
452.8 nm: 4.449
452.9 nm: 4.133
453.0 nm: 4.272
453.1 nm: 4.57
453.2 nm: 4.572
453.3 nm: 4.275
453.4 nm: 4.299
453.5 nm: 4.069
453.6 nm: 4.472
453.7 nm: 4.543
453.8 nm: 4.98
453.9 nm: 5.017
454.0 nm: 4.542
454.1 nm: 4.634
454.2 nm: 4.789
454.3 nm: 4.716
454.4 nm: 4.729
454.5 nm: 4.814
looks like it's 4.901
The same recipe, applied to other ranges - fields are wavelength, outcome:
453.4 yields 4.299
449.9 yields 4.754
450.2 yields 4.571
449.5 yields 4.764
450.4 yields 4.946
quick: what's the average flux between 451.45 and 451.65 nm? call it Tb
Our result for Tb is 4.9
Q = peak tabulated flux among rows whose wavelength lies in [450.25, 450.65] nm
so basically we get 5.042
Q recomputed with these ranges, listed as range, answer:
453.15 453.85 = 4.98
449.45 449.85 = 4.978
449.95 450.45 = 5.169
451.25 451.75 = 5.106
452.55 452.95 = 4.736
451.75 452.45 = 5.168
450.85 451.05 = 4.994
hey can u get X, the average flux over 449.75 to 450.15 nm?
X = 4.89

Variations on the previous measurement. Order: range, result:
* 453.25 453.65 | 4.28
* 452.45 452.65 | 4.7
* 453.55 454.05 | 4.71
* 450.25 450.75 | 5.04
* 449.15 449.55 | 4.79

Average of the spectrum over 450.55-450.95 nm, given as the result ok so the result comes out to 4.94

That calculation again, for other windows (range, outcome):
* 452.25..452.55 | 4.59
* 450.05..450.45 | 4.81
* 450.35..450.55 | 4.96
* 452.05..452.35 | 4.85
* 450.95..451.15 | 5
